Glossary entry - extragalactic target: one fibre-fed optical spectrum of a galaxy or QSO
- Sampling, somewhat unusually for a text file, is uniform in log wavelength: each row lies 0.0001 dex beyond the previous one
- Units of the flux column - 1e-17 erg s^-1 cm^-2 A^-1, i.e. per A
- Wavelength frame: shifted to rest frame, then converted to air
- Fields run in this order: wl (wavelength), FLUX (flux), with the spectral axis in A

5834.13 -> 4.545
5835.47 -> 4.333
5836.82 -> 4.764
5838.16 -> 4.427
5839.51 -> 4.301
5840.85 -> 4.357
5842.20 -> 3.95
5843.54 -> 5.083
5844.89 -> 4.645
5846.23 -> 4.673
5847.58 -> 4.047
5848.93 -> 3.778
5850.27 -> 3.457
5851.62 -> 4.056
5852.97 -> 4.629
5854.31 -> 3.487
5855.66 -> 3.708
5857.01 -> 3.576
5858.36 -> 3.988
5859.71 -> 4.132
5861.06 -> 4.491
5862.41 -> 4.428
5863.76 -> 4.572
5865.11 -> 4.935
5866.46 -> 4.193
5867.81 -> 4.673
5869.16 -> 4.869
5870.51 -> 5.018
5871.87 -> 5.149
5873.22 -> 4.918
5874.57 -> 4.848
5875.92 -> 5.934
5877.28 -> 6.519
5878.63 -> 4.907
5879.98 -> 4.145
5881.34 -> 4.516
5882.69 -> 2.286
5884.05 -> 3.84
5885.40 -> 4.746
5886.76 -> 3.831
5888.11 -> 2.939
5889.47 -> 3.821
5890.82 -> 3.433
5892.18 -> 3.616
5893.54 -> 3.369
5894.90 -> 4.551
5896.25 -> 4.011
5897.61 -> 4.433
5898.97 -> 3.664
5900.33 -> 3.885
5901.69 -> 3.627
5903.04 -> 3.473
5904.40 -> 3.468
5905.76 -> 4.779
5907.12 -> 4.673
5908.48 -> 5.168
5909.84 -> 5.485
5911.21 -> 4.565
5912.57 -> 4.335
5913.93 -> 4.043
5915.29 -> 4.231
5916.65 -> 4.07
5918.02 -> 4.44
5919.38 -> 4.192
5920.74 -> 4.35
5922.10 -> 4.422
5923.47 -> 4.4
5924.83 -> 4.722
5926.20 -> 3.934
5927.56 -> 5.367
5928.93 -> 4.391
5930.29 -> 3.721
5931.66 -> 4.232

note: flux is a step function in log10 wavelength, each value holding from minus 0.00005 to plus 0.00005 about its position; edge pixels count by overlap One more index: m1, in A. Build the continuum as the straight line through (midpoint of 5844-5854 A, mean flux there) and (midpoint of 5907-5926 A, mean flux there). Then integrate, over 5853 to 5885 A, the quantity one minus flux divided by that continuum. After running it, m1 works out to -1.6 A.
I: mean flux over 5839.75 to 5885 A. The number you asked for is 4.42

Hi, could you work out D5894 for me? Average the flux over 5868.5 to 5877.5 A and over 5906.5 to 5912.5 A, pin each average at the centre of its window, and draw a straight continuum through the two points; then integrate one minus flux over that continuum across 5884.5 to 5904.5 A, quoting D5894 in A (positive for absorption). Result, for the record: 5.0 A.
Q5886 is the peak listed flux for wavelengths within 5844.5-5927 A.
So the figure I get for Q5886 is 6.519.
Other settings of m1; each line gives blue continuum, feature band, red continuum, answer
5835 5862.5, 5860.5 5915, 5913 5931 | -1.1 A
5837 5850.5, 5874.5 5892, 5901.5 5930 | 0.4 A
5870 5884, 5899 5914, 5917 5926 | 0.7 A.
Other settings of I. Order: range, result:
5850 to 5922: 4.28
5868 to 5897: 4.35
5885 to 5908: 3.9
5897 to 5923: 4.28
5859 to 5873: 4.65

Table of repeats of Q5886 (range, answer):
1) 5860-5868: 4.935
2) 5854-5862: 4.491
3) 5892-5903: 4.551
